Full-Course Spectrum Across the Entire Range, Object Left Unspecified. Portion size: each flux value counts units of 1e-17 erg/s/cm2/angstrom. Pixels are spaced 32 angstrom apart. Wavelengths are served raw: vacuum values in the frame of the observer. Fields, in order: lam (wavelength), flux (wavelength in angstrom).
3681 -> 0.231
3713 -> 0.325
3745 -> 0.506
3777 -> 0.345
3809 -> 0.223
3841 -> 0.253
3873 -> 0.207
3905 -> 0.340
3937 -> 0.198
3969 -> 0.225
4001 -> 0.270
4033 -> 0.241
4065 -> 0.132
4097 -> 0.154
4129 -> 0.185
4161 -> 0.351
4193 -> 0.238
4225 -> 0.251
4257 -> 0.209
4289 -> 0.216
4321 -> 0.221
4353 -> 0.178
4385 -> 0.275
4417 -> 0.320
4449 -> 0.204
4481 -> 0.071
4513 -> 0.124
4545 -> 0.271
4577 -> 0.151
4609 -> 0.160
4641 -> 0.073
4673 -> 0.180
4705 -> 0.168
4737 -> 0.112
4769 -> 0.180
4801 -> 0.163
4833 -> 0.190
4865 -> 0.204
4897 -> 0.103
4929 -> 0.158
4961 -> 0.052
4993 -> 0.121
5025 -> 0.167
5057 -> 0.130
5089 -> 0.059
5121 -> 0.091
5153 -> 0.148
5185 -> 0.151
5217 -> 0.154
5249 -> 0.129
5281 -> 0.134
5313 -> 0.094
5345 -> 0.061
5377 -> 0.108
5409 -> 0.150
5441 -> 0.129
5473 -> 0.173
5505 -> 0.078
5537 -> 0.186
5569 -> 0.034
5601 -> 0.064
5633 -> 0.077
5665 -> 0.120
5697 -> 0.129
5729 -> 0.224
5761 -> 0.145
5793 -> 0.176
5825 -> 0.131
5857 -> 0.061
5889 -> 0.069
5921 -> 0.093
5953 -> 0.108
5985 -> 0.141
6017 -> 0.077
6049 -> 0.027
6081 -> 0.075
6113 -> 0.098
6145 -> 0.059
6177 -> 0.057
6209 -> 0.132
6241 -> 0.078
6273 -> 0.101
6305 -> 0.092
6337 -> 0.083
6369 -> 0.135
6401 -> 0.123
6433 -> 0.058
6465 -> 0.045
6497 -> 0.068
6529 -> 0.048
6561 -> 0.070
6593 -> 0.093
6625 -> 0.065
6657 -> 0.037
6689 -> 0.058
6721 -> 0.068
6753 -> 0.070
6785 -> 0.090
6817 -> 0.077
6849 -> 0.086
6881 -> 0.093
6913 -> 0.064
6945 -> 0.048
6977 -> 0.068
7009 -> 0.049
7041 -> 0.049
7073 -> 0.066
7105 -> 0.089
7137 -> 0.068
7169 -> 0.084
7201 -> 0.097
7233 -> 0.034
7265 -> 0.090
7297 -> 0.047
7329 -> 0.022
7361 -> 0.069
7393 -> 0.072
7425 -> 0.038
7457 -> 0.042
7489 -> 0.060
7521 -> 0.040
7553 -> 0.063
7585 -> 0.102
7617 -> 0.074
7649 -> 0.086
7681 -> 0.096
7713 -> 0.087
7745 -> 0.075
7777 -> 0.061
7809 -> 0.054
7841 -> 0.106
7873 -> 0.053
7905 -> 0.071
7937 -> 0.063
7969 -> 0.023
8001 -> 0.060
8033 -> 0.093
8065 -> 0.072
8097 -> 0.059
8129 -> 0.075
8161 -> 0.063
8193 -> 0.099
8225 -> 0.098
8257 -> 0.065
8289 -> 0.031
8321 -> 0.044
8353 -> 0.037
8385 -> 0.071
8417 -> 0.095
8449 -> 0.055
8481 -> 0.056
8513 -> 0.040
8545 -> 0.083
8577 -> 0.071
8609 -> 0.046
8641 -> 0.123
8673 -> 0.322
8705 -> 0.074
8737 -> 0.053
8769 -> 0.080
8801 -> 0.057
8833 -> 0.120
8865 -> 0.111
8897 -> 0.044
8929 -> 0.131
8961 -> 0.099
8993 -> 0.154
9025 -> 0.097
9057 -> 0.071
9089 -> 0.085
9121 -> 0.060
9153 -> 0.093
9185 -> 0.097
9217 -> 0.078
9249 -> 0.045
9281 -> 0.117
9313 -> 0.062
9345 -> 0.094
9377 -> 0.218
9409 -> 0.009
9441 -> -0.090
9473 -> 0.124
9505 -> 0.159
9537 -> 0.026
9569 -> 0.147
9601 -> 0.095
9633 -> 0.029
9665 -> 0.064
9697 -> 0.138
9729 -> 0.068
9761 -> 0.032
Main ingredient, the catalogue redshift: 1.33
